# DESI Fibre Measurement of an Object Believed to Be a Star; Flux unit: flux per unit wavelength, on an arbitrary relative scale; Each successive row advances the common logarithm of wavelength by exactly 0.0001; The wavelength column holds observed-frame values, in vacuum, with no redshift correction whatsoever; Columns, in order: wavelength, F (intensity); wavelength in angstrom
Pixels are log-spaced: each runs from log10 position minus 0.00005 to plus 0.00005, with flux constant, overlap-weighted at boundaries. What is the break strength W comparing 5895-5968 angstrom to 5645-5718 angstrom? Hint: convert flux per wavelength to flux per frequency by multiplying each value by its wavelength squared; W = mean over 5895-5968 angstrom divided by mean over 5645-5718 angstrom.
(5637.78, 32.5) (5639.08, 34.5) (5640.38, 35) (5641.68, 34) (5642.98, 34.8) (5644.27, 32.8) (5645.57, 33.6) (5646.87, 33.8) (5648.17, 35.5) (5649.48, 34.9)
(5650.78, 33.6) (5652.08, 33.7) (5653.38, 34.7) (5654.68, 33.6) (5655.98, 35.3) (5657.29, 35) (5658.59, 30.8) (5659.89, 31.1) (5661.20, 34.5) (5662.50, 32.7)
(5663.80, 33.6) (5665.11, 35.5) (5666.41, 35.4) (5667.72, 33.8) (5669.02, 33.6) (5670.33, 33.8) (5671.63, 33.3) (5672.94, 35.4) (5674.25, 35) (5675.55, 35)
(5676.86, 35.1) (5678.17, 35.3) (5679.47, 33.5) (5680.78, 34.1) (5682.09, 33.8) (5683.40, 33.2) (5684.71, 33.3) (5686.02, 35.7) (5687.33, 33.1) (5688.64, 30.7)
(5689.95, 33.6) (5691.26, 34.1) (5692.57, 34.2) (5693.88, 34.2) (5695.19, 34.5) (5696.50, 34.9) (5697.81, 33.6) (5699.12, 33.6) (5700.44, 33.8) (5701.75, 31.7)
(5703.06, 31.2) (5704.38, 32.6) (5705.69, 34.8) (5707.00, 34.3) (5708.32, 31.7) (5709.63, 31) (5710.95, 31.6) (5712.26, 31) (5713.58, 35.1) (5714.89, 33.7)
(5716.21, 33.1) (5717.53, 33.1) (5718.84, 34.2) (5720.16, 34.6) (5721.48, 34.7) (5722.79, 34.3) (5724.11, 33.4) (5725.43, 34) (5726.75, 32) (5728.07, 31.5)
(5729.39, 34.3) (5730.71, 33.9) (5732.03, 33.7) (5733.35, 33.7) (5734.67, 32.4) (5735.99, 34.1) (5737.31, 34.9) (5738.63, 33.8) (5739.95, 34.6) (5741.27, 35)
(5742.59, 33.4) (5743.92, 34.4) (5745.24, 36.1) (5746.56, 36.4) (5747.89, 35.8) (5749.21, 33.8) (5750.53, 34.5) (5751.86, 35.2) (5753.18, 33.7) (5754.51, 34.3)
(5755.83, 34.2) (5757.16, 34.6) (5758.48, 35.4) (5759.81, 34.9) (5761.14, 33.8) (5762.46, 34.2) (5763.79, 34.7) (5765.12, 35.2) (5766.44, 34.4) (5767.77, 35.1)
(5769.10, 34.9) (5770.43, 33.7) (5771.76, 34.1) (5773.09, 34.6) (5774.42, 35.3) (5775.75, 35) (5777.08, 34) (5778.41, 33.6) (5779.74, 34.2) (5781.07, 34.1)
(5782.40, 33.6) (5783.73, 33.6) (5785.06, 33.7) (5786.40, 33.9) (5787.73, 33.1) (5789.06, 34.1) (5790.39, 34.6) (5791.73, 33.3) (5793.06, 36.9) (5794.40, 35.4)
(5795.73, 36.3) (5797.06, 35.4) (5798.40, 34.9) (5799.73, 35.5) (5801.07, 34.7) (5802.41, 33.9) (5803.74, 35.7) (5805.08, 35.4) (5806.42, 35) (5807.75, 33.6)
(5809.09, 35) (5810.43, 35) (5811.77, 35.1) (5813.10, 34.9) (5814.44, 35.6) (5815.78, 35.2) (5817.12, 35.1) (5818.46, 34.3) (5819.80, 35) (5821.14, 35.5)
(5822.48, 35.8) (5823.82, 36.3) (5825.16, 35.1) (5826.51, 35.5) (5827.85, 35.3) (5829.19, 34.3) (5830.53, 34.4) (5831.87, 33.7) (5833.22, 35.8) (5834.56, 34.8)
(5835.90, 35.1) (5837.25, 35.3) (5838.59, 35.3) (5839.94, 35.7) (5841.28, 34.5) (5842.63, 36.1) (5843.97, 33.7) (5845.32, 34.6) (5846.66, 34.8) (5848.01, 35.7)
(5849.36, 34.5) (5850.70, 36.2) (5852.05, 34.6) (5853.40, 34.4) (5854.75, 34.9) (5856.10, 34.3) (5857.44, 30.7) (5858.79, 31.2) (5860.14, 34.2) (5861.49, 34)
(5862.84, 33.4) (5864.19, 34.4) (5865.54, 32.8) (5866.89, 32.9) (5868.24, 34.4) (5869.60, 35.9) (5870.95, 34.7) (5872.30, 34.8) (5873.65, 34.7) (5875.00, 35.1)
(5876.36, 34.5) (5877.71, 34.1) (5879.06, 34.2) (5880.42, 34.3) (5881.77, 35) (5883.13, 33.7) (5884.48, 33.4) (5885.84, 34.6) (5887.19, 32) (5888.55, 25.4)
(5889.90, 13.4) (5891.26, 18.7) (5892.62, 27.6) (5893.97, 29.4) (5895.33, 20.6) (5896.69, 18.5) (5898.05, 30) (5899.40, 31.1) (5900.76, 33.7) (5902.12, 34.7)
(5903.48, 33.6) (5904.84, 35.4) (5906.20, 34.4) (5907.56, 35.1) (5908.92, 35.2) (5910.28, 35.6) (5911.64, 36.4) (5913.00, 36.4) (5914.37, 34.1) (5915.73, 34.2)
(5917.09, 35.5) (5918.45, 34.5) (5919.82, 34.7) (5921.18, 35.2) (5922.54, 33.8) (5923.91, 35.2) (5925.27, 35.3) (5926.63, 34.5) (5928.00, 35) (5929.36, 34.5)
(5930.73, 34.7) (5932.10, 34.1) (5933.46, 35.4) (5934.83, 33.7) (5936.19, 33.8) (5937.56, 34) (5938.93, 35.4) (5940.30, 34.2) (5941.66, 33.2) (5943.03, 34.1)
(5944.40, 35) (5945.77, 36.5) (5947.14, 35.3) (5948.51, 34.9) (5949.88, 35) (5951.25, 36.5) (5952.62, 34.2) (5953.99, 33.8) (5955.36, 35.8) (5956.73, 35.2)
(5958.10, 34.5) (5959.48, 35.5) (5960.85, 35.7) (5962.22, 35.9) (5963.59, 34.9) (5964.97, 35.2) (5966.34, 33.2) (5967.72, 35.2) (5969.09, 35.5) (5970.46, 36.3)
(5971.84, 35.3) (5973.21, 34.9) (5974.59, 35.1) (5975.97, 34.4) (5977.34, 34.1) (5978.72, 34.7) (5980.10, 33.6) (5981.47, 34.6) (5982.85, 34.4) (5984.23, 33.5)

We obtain 1.1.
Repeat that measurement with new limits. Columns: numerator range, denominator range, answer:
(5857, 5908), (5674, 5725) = 1.00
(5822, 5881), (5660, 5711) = 1.09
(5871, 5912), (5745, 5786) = 0.95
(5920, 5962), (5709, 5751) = 1.11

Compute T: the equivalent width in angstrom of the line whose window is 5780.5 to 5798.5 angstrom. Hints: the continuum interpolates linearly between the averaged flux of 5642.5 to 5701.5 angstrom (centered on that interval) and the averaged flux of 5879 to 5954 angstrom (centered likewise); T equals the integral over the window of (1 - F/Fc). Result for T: -0.6 angstrom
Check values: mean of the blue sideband 34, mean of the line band 34.5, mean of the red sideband 32.9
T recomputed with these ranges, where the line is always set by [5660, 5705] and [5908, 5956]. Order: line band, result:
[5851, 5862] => 0.3 angstrom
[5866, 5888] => 0.3 angstrom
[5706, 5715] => 0.3 angstrom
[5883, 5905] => 4.1 angstrom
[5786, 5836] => -0.9 angstrom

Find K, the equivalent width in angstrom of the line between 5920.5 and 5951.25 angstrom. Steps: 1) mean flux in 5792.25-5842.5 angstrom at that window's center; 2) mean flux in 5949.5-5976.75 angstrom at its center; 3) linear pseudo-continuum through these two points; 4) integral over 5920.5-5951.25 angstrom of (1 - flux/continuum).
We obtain 0.35 angstrom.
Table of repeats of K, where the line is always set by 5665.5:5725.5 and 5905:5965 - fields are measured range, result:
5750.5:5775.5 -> -0.4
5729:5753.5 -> -0.4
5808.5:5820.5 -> -0.3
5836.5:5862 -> 0.0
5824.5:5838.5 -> -0.2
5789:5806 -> -0.4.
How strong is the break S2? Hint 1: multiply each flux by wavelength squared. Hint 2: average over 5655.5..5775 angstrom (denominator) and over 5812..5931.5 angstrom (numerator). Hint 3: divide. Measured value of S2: 1.0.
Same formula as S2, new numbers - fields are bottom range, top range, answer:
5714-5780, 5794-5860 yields 1.05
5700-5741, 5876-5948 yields 1.05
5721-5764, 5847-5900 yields 0.97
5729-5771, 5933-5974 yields 1.09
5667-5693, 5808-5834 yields 1.08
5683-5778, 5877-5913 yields 0.96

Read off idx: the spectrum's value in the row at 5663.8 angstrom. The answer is 33.6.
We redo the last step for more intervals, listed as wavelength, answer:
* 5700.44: 33.8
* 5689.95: 33.6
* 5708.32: 31.7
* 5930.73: 34.7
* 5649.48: 34.9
